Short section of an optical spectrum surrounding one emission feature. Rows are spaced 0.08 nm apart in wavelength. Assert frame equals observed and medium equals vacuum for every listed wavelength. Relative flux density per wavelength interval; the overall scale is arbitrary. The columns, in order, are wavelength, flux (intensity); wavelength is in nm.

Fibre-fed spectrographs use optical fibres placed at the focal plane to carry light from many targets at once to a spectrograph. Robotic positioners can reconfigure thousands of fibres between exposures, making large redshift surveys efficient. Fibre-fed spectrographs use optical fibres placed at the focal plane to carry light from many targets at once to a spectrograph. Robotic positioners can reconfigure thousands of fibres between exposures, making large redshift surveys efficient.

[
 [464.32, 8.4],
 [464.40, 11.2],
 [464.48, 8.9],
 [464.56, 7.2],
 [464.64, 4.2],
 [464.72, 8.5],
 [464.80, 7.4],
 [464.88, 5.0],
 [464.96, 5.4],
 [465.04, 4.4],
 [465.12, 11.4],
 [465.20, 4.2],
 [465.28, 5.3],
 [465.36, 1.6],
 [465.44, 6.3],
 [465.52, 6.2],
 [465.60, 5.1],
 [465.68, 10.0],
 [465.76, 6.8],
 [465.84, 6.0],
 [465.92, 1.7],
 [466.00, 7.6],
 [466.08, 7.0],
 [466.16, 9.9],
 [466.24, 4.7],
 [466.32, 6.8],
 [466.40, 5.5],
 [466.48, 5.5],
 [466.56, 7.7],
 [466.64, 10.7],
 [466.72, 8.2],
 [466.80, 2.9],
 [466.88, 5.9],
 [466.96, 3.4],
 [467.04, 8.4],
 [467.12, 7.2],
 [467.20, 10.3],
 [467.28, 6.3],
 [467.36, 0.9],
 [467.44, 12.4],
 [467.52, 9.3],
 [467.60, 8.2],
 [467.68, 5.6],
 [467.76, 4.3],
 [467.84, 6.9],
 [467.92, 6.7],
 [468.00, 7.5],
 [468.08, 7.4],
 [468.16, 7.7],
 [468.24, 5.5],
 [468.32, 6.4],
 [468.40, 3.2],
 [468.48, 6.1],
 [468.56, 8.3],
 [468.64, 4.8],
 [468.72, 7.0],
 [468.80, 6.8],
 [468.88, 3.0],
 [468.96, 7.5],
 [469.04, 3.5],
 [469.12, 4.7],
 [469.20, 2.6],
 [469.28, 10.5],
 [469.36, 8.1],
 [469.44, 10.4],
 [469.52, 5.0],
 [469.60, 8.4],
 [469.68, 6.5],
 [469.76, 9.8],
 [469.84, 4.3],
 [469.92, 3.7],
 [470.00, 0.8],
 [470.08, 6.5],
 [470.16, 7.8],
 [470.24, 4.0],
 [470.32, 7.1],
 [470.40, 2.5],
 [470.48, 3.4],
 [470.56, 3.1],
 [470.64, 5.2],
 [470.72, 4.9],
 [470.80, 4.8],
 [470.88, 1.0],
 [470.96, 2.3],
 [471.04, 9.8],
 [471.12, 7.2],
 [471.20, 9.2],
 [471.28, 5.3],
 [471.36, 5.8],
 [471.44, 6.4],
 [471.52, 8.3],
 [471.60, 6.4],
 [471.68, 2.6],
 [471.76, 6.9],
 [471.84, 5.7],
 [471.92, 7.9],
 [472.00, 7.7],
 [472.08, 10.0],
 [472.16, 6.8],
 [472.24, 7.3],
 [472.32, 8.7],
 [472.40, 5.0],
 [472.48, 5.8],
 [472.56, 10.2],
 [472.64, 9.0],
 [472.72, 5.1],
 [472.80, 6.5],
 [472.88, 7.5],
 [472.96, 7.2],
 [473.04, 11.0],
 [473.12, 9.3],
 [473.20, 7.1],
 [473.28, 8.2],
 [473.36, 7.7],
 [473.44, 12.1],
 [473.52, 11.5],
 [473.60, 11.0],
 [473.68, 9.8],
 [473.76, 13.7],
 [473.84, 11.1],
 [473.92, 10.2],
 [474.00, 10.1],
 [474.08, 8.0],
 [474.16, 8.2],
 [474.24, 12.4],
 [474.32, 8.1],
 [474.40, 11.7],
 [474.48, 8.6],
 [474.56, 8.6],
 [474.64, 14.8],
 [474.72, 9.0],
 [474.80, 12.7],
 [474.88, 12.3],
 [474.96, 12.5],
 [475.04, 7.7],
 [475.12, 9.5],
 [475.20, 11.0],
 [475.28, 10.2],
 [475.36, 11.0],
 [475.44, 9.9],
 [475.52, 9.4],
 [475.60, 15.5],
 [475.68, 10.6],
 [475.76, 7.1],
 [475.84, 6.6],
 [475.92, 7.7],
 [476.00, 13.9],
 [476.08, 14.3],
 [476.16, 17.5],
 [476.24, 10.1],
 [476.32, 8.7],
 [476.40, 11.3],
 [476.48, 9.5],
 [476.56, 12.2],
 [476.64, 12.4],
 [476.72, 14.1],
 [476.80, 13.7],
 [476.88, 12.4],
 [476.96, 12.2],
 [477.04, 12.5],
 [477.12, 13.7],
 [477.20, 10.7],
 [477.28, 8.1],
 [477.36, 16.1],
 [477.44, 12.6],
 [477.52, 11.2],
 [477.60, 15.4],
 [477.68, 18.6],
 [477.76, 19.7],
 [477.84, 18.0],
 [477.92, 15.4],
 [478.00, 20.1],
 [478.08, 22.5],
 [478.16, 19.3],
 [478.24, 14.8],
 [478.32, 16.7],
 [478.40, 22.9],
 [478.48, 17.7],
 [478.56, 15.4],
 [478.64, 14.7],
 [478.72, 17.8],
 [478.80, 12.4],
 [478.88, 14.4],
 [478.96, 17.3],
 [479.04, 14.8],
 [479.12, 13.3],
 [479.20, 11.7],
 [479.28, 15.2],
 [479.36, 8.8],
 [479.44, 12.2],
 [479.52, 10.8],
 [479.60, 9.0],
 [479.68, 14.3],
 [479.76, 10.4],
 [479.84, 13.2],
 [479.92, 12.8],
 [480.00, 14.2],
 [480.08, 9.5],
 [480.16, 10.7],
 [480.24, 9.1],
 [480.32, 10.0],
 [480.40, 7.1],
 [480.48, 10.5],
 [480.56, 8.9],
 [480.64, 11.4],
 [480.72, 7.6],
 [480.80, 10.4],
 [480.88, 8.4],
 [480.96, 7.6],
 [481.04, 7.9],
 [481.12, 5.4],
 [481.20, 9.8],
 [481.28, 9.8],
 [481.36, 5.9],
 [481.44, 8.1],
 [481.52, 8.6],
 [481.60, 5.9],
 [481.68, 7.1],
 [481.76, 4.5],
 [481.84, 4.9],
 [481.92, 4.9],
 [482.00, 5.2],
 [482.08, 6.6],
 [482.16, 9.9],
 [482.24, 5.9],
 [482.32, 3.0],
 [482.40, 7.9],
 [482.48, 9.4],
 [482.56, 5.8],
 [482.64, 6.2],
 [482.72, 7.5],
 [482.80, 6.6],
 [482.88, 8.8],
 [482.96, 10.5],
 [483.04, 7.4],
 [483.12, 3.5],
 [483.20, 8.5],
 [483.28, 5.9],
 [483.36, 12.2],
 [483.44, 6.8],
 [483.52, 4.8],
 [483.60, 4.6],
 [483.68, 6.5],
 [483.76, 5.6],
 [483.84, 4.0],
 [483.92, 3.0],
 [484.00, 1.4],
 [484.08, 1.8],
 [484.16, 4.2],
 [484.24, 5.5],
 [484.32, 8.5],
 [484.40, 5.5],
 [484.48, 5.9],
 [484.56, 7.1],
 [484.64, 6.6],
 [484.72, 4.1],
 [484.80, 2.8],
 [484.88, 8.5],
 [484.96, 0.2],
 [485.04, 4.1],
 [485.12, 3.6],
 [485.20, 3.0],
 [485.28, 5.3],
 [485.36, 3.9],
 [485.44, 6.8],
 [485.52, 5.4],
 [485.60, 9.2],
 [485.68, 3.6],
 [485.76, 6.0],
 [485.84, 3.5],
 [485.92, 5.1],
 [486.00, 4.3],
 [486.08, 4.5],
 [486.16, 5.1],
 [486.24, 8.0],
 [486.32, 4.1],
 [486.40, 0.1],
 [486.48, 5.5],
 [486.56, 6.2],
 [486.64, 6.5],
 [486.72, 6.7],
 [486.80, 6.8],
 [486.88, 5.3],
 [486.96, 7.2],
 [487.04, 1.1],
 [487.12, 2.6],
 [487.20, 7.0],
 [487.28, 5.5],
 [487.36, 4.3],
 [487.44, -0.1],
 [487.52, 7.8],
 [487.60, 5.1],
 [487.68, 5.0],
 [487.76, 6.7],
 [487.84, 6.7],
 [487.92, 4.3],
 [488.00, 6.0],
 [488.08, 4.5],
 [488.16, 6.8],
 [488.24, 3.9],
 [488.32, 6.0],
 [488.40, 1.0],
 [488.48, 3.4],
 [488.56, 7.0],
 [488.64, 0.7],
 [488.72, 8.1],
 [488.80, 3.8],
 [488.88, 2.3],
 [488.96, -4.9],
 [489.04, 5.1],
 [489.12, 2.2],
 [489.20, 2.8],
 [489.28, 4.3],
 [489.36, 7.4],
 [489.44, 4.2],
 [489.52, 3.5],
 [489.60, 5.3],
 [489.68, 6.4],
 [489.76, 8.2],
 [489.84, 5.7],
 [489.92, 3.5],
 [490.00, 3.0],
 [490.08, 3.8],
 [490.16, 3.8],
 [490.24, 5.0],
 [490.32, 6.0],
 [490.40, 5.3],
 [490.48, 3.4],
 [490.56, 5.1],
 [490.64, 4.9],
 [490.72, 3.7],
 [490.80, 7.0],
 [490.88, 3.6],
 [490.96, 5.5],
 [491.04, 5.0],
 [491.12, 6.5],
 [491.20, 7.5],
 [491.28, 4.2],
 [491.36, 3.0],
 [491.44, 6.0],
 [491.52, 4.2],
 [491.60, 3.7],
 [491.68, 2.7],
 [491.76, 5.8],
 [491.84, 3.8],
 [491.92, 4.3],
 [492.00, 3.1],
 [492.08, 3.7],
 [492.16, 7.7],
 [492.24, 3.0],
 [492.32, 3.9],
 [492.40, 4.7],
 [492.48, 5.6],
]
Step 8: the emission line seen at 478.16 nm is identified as C III]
